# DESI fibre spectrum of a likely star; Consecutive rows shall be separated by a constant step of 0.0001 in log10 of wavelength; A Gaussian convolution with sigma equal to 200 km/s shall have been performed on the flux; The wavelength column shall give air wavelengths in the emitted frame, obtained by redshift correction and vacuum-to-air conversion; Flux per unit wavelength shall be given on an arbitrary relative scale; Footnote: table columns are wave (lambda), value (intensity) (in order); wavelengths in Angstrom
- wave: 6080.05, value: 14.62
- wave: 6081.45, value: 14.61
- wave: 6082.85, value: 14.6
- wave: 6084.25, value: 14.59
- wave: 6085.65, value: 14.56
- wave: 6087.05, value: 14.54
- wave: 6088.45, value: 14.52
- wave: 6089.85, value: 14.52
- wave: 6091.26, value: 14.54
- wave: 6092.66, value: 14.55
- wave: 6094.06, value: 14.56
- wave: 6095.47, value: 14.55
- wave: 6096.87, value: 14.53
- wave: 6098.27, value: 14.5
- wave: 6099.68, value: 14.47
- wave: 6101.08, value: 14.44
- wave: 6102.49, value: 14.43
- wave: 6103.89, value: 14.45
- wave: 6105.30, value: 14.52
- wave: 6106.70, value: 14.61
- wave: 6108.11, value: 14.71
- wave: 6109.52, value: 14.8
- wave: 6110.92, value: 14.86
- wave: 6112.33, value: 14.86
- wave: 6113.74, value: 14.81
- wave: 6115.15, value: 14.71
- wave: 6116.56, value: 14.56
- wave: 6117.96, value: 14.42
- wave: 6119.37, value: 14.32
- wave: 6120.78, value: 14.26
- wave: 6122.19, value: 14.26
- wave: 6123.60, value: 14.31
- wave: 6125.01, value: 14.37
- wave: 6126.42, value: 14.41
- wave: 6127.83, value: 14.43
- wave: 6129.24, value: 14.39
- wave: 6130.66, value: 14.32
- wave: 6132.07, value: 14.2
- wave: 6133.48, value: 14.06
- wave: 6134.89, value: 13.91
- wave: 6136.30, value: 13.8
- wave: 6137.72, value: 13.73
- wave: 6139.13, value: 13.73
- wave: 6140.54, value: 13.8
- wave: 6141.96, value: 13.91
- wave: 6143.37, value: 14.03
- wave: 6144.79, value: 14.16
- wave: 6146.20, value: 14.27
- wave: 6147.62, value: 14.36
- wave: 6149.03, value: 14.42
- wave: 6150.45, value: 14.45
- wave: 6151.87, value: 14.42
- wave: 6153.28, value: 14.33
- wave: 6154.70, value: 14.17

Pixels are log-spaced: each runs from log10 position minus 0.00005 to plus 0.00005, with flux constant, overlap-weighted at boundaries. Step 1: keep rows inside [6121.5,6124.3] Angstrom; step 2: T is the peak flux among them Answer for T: 14.31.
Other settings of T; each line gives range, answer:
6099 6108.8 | 14.71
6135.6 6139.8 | 13.8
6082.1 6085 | 14.6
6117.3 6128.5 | 14.43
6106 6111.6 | 14.86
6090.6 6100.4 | 14.56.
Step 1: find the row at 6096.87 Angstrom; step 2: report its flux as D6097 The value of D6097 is 14.53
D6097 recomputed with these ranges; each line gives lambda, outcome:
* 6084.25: 14.59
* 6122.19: 14.26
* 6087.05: 14.54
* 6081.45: 14.61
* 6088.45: 14.52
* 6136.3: 13.8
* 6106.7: 14.61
